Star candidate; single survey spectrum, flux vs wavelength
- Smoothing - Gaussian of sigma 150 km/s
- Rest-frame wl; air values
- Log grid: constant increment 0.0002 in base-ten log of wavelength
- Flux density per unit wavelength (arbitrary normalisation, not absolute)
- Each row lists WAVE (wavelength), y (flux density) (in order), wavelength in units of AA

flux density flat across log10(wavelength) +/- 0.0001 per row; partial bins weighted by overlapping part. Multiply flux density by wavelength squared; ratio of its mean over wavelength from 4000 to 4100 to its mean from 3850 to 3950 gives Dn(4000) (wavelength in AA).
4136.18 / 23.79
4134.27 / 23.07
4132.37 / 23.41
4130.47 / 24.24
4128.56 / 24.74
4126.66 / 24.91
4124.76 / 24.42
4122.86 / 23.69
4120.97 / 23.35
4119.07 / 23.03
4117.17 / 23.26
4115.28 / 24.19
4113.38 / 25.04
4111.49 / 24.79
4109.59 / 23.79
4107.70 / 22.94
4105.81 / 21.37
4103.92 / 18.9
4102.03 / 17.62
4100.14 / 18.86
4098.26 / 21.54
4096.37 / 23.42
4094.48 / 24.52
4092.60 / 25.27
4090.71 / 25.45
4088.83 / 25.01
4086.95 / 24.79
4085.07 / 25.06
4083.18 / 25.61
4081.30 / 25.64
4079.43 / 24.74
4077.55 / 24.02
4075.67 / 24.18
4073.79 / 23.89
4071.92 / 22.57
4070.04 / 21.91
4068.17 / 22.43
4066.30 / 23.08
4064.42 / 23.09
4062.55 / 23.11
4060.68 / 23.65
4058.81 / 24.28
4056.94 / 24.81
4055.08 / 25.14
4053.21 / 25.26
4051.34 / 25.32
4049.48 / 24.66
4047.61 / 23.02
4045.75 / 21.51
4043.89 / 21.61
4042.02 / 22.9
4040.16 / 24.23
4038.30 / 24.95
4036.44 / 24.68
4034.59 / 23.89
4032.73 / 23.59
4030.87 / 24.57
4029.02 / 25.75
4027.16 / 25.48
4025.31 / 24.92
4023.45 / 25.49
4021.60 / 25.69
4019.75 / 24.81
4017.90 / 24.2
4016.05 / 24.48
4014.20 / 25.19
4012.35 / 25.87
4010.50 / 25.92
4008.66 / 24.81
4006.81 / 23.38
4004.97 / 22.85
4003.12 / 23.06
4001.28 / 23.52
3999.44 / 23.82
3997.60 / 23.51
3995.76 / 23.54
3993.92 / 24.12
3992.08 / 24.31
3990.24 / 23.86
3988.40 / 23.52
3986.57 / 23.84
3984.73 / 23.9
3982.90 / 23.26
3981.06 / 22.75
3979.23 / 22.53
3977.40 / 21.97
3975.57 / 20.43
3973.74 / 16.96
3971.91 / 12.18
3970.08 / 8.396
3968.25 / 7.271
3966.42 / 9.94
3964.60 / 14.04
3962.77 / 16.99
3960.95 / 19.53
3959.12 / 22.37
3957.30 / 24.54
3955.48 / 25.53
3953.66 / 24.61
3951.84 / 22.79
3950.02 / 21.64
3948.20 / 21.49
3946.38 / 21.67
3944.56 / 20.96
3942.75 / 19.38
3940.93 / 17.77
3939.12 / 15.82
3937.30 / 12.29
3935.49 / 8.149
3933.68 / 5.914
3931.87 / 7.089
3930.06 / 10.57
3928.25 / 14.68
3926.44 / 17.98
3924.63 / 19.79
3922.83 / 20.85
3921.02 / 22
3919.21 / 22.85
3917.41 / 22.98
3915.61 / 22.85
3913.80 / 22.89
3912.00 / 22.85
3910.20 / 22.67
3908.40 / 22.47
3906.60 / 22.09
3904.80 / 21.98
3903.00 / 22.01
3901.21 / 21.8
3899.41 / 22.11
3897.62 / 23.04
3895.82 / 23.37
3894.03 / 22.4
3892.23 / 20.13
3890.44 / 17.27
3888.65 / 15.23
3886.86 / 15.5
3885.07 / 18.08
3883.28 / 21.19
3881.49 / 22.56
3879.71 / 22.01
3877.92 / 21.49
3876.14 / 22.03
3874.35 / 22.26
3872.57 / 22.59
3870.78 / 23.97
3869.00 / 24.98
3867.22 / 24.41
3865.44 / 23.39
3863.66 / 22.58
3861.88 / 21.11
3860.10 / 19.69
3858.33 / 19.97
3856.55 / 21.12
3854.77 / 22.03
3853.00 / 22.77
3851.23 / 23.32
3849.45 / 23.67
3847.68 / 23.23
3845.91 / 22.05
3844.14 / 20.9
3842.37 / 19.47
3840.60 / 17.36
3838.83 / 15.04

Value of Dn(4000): 1.30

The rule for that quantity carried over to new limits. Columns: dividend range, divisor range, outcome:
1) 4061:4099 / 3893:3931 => 1.23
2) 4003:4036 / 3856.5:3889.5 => 1.25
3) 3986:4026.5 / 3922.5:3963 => 1.40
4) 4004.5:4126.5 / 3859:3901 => 1.23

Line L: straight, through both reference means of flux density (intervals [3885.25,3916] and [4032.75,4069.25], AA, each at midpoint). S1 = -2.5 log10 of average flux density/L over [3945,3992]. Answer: 0.123 mag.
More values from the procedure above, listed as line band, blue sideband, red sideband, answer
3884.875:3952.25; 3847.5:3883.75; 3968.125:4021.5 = 0.17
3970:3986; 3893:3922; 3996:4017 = 0.20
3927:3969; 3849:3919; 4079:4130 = 0.31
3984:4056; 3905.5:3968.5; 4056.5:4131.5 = -0.15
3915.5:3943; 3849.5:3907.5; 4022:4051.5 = 0.36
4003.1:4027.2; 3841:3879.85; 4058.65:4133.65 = -0.08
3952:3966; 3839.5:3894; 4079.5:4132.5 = 0.07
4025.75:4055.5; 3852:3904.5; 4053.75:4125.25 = -0.05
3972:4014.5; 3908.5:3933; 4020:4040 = -0.01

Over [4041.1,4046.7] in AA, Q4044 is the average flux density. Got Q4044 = 22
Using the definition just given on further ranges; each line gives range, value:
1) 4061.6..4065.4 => 23.1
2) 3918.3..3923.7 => 21.9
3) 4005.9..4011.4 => 24.7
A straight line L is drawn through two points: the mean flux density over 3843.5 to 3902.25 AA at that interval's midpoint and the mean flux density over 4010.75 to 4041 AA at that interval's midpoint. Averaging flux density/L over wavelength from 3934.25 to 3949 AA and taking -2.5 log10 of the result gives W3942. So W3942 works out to 0.34 mag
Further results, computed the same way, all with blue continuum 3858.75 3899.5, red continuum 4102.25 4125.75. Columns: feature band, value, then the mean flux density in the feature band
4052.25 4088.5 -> -0.06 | 24.1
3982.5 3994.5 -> -0.08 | 23.8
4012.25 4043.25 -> -0.10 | 24.7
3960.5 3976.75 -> 0.49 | 13.9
